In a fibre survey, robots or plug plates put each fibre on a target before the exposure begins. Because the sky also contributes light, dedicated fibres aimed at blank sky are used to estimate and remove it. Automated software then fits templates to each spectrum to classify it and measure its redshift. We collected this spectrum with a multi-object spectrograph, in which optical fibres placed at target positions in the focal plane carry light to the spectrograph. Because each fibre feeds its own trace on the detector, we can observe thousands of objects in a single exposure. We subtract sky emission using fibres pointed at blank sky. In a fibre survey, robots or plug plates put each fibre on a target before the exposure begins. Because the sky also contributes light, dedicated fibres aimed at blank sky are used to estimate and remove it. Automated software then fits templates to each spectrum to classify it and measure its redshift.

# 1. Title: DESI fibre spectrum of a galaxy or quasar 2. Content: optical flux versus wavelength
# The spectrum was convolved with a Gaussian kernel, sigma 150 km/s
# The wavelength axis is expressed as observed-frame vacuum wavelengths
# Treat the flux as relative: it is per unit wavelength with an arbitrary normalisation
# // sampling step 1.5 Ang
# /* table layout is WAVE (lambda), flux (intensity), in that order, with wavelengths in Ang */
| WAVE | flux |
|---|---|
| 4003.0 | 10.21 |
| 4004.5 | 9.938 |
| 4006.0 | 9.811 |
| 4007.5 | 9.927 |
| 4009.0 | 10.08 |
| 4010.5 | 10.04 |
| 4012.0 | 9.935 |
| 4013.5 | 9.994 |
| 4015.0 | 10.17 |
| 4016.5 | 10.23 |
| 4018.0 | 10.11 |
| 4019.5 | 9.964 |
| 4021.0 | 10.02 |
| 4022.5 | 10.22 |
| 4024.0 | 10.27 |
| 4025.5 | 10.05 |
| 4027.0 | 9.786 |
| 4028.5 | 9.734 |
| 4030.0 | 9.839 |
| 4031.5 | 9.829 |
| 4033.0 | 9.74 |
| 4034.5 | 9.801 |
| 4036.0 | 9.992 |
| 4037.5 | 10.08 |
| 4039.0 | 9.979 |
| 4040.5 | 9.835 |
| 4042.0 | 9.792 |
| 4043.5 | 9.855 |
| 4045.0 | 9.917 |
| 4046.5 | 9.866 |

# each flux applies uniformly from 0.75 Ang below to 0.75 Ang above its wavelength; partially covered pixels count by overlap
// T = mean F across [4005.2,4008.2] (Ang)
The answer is 9.87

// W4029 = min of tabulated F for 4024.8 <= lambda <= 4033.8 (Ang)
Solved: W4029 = 9.734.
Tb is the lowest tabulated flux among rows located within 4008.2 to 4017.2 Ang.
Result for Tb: 9.935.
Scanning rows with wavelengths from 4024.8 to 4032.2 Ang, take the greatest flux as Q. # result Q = 10.05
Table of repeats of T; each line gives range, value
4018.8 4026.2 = 10.1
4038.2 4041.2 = 9.91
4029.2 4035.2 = 9.8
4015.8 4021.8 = 10.1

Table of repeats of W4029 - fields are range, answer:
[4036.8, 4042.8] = 9.792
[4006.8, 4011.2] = 9.927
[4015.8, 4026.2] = 9.964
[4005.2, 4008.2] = 9.811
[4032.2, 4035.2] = 9.74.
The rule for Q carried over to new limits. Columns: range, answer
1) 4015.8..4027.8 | 10.27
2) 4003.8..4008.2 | 9.938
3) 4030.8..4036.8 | 9.992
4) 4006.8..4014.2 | 10.08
